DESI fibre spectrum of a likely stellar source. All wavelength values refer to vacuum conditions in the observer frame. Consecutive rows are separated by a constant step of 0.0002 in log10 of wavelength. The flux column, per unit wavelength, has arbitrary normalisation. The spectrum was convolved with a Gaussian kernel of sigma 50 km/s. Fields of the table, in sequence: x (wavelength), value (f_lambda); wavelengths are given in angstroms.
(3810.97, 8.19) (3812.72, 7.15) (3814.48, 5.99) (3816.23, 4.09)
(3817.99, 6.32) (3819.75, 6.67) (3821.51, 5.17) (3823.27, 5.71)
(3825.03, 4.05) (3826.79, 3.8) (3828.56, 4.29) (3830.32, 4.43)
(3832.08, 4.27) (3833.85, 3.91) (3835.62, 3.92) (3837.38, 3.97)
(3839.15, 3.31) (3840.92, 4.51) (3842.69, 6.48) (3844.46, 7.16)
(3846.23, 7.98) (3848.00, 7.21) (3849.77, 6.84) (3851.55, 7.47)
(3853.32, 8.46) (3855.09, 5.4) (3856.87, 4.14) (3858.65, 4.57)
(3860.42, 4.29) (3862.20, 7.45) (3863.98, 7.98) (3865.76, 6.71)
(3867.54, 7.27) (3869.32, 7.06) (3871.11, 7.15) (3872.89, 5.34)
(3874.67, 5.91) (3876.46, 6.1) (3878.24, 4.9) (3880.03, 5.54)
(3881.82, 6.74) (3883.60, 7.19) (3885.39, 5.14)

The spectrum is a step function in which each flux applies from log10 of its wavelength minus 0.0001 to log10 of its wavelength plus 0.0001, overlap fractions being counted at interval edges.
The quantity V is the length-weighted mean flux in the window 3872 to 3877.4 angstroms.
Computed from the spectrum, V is 5.78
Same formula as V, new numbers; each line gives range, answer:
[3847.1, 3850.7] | 7.03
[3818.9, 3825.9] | 5.4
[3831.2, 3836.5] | 4.03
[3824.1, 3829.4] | 4.06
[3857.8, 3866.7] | 6.22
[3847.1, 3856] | 7.07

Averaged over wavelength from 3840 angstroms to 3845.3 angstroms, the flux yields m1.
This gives 6.02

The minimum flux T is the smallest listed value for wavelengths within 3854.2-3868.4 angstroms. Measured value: 4.14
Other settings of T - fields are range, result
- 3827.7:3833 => 4.27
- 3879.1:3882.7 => 5.54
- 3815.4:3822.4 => 4.09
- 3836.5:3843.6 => 3.31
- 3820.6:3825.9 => 4.05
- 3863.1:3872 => 6.71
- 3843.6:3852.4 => 6.84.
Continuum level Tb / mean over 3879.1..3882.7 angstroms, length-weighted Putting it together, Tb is 6.12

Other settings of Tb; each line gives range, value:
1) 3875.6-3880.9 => 5.51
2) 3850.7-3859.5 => 6.01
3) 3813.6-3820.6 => 5.77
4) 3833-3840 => 3.78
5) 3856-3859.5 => 4.35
